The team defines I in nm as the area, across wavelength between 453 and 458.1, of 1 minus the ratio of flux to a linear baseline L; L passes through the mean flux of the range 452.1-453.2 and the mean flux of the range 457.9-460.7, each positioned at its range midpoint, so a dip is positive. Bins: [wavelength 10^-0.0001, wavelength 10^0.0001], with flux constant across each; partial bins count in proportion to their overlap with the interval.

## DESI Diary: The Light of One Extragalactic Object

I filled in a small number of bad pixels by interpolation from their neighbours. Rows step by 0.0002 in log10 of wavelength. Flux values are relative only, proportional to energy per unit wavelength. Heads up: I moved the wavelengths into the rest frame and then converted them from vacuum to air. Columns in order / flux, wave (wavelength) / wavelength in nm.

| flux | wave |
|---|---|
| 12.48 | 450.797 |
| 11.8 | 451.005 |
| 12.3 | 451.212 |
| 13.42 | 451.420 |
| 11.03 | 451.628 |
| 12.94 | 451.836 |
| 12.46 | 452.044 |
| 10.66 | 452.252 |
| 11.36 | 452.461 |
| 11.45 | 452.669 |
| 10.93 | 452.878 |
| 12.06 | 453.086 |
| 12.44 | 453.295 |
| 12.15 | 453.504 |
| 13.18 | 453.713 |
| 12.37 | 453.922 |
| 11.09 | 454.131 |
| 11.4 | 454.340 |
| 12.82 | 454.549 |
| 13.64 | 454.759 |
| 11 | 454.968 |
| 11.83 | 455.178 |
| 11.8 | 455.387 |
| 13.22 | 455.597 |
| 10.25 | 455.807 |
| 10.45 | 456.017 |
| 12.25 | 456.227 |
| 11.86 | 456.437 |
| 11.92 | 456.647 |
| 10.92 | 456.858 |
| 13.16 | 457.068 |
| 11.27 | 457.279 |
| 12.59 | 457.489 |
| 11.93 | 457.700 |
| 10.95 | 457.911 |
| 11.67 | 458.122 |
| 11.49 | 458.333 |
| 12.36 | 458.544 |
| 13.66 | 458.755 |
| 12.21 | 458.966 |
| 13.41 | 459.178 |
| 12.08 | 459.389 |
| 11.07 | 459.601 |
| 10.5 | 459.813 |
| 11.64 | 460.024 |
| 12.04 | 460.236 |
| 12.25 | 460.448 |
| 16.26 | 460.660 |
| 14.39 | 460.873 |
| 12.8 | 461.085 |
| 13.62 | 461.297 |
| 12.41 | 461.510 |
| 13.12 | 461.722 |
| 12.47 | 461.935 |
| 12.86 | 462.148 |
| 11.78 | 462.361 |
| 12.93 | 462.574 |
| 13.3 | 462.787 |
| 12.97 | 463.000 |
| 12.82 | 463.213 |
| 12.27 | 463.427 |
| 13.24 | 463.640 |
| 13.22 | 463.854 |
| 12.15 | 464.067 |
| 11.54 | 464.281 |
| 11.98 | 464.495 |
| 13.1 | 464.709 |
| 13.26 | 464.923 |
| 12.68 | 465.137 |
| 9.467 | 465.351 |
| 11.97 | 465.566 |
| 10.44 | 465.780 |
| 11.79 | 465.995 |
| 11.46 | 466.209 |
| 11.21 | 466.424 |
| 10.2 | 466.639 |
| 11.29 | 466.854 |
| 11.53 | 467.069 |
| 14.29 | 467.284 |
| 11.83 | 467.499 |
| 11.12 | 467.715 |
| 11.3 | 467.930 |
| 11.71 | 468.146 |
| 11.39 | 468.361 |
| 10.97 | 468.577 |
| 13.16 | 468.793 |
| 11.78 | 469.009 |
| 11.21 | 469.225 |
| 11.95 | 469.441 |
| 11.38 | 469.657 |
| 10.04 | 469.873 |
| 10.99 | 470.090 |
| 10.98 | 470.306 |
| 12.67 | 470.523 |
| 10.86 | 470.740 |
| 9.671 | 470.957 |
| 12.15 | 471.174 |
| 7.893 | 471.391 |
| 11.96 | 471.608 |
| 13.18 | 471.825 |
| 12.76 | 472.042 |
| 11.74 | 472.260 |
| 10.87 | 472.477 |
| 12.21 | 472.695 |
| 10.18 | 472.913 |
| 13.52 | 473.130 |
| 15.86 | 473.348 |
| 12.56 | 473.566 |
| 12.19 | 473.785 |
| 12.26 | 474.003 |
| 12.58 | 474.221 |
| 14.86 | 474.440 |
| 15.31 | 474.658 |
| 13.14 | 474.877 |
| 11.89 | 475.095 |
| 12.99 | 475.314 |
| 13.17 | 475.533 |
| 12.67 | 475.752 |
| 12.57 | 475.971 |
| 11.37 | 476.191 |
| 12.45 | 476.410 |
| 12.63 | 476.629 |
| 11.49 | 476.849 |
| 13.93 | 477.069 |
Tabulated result -0.09 nm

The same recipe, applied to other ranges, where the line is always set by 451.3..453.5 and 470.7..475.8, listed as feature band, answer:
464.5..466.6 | 0.09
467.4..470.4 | 0.21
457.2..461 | -0.09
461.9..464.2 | -0.11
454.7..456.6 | 0.03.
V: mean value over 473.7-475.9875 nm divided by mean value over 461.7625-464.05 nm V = 1.0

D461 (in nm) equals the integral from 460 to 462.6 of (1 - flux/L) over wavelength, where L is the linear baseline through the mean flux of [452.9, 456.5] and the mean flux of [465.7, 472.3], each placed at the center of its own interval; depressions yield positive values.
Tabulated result -0.28 nm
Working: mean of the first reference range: 12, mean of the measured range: 13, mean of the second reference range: 11.4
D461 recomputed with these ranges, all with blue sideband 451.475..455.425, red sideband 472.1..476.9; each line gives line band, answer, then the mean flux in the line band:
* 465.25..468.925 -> 0.28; 11.5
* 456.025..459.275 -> 0.01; 12.1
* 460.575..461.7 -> -0.15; 13.8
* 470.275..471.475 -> 0.17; 10.7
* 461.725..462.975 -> -0.05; 12.7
